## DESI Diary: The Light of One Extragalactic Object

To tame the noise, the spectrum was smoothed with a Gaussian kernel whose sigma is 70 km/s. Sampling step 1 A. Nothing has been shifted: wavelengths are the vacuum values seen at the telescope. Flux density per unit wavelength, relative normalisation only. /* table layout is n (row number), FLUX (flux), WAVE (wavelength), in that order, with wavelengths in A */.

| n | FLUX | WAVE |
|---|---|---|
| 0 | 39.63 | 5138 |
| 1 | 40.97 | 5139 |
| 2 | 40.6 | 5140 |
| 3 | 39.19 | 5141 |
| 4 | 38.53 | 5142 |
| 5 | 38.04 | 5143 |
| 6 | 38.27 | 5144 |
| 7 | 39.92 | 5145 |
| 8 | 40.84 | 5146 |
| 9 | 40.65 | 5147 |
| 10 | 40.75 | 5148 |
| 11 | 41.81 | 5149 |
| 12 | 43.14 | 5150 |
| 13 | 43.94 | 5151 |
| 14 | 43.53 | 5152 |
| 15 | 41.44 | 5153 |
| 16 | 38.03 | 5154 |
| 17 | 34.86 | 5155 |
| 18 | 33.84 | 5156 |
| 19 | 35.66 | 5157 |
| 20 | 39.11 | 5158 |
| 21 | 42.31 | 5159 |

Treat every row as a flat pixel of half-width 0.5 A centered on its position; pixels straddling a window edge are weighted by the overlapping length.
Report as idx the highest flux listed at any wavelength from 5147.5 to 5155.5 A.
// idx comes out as 43.94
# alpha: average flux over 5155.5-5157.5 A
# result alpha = 34.8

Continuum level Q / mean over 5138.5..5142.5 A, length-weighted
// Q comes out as 39.8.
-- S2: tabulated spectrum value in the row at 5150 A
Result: 43.14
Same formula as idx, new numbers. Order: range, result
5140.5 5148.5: 40.84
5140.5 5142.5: 39.19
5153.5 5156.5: 38.03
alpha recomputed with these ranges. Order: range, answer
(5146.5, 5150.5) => 41.6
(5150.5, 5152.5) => 43.7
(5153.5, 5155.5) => 36.4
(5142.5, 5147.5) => 39.5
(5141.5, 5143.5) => 38.3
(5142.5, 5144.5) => 38.2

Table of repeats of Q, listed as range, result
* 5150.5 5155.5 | 40.4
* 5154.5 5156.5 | 34.4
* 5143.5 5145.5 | 39.1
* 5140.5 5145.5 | 38.8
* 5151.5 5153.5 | 42.5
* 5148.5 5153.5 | 42.8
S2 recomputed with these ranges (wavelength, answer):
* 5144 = 38.27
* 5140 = 40.6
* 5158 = 39.11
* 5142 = 38.53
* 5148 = 40.75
